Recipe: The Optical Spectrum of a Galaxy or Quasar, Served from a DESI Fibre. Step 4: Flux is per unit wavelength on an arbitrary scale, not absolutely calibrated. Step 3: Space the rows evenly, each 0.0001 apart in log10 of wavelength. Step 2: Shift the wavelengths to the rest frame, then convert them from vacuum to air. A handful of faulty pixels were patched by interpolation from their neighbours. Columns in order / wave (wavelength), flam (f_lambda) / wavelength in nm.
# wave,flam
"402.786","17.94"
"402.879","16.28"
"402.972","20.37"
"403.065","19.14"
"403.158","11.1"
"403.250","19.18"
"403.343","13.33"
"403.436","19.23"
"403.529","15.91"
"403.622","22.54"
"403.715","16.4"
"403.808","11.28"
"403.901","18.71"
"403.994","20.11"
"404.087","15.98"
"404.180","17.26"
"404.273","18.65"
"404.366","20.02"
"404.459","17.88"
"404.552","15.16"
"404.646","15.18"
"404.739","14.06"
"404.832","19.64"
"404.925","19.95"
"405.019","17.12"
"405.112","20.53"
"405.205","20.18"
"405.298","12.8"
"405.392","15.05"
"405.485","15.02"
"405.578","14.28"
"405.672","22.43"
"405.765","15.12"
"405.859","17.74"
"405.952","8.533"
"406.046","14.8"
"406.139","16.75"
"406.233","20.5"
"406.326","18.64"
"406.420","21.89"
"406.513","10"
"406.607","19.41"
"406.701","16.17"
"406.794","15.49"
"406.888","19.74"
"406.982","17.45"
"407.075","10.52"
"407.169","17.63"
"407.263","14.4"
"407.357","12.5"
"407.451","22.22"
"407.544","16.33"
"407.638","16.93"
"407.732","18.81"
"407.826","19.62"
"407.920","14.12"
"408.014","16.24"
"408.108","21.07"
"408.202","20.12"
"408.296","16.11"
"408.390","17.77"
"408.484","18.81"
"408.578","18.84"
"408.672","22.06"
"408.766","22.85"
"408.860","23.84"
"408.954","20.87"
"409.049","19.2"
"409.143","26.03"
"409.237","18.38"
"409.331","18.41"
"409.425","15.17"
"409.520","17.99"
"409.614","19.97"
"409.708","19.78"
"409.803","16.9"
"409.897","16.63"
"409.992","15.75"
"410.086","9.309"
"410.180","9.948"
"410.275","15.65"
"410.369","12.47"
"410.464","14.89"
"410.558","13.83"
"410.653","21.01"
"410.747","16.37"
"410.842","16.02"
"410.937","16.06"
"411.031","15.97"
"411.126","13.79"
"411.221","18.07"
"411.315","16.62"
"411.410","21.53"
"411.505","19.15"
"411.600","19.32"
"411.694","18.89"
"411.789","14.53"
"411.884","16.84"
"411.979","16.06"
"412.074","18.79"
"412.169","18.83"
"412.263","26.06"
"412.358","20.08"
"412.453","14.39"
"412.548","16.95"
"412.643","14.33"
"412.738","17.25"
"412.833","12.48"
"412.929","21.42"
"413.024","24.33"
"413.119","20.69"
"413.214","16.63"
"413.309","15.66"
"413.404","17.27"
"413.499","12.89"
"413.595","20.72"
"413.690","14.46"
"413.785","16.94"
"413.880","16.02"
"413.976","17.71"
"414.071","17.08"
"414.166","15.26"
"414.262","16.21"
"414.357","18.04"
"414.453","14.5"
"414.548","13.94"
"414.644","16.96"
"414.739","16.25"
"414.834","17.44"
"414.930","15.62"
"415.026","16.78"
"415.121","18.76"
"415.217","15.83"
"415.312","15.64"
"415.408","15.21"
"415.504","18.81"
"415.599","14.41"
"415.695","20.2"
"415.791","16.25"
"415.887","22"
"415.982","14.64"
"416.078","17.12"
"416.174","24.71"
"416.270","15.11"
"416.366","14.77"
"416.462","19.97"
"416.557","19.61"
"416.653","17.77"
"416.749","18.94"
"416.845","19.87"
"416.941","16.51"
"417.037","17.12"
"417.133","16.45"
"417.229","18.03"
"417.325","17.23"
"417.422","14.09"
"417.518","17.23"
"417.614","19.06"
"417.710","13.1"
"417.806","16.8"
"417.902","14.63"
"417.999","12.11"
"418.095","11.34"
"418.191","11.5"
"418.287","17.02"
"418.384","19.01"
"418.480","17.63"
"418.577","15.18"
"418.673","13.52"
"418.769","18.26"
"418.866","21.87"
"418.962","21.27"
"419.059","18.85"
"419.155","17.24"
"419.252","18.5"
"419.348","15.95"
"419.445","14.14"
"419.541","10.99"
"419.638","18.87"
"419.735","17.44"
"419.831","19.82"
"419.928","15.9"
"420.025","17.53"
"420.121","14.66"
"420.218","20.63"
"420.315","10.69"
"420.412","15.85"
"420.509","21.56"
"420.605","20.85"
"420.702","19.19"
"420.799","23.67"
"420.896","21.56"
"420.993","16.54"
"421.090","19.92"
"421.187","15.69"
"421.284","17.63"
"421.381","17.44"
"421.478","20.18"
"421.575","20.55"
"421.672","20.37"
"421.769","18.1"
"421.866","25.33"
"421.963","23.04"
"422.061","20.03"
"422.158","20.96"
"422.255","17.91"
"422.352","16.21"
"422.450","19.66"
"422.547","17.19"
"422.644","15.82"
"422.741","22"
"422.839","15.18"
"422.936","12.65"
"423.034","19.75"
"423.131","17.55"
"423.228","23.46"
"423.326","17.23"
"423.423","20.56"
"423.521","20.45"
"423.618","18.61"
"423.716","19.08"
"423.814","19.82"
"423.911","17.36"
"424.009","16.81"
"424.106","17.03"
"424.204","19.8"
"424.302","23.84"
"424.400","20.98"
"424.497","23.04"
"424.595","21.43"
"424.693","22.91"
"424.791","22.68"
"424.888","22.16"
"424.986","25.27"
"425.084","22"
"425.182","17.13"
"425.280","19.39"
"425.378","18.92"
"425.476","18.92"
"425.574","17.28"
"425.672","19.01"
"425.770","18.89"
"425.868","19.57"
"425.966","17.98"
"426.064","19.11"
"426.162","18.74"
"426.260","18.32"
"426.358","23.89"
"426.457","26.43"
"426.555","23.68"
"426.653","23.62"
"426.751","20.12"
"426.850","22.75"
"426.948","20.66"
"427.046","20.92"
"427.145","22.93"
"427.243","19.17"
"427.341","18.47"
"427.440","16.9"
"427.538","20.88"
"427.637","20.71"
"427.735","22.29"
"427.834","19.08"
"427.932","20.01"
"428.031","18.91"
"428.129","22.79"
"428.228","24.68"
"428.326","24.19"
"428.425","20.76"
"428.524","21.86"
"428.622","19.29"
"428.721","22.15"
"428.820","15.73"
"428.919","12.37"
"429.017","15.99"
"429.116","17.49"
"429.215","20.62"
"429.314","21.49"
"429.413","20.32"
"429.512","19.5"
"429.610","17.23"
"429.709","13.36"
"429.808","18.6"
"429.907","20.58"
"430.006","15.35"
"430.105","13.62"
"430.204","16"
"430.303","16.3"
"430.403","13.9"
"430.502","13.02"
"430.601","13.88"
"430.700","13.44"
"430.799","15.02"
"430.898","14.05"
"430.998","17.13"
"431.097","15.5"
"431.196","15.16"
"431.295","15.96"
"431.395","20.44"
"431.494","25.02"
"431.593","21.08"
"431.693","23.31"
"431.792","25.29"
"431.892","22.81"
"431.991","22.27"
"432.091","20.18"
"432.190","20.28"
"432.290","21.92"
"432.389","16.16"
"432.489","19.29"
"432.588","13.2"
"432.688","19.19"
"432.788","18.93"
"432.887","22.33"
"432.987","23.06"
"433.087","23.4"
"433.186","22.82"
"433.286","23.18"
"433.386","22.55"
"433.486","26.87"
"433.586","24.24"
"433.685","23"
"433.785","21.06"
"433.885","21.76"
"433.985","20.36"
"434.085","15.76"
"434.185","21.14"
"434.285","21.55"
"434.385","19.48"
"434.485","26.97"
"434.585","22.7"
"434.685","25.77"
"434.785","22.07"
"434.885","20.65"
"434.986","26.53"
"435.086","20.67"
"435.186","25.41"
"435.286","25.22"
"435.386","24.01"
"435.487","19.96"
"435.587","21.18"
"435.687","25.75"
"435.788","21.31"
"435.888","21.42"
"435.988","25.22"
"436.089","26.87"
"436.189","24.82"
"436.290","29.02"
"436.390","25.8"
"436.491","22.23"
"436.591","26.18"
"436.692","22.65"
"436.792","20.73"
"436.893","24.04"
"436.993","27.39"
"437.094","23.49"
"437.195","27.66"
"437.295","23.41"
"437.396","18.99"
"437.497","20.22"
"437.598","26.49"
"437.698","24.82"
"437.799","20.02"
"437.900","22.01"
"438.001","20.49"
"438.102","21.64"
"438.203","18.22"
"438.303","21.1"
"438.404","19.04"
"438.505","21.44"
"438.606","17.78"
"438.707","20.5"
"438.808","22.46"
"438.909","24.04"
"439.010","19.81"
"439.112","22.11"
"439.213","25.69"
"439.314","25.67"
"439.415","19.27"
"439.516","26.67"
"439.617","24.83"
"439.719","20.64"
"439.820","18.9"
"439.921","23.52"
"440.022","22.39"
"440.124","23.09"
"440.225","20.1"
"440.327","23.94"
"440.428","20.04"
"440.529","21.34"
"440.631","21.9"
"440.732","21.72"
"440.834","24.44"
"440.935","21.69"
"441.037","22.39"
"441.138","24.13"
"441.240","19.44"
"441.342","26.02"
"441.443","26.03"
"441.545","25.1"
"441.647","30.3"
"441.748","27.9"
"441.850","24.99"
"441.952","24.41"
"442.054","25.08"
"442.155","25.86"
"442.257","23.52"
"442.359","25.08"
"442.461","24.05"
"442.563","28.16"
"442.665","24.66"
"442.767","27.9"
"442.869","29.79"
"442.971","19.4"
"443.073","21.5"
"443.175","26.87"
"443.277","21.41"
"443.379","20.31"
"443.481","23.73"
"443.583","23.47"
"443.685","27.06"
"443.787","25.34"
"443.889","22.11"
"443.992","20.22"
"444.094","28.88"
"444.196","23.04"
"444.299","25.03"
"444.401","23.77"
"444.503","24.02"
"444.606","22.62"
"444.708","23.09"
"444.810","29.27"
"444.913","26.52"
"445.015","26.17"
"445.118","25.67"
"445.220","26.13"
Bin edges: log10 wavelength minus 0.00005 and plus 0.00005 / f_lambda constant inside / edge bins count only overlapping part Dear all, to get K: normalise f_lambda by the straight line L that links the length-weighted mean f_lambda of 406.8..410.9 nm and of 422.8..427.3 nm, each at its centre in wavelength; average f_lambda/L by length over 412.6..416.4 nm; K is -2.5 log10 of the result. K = 0.086 mag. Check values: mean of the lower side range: 17.5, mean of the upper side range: 20.2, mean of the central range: 17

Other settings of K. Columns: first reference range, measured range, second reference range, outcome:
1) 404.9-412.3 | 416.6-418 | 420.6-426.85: 0.13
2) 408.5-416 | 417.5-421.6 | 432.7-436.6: 0.12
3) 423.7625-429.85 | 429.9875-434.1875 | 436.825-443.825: 0.11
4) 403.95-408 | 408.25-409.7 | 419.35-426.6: -0.14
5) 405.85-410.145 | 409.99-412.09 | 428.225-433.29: 0.11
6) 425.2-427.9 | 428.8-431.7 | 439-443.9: 0.24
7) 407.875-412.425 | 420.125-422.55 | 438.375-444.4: 0.04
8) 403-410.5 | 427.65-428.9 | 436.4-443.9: 0.02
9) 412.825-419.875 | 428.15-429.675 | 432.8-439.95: 0.06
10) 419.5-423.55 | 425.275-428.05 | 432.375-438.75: -0.02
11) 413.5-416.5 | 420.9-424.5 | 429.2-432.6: -0.10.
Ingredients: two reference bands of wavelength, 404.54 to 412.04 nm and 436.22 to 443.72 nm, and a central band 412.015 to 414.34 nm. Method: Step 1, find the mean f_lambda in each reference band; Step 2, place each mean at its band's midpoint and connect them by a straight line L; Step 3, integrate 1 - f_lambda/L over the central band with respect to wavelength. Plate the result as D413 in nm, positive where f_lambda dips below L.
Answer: 0.07 nm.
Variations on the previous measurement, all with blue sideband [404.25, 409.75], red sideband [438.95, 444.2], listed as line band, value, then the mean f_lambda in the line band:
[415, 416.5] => 0.14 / 17.5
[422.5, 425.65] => 0.18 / 19.6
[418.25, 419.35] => 0.10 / 17.9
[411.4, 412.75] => 0.04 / 18.1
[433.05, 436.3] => -0.07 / 23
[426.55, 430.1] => 0.28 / 19.7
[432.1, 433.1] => 0.11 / 19.7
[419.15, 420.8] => 0.23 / 17.2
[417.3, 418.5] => 0.26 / 15.4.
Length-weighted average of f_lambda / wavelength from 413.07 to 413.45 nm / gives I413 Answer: 17.6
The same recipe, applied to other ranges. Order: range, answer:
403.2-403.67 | 18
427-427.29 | 21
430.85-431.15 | 15.6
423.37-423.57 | 20.5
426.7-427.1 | 21.1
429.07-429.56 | 19.9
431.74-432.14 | 22.6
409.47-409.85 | 18.6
